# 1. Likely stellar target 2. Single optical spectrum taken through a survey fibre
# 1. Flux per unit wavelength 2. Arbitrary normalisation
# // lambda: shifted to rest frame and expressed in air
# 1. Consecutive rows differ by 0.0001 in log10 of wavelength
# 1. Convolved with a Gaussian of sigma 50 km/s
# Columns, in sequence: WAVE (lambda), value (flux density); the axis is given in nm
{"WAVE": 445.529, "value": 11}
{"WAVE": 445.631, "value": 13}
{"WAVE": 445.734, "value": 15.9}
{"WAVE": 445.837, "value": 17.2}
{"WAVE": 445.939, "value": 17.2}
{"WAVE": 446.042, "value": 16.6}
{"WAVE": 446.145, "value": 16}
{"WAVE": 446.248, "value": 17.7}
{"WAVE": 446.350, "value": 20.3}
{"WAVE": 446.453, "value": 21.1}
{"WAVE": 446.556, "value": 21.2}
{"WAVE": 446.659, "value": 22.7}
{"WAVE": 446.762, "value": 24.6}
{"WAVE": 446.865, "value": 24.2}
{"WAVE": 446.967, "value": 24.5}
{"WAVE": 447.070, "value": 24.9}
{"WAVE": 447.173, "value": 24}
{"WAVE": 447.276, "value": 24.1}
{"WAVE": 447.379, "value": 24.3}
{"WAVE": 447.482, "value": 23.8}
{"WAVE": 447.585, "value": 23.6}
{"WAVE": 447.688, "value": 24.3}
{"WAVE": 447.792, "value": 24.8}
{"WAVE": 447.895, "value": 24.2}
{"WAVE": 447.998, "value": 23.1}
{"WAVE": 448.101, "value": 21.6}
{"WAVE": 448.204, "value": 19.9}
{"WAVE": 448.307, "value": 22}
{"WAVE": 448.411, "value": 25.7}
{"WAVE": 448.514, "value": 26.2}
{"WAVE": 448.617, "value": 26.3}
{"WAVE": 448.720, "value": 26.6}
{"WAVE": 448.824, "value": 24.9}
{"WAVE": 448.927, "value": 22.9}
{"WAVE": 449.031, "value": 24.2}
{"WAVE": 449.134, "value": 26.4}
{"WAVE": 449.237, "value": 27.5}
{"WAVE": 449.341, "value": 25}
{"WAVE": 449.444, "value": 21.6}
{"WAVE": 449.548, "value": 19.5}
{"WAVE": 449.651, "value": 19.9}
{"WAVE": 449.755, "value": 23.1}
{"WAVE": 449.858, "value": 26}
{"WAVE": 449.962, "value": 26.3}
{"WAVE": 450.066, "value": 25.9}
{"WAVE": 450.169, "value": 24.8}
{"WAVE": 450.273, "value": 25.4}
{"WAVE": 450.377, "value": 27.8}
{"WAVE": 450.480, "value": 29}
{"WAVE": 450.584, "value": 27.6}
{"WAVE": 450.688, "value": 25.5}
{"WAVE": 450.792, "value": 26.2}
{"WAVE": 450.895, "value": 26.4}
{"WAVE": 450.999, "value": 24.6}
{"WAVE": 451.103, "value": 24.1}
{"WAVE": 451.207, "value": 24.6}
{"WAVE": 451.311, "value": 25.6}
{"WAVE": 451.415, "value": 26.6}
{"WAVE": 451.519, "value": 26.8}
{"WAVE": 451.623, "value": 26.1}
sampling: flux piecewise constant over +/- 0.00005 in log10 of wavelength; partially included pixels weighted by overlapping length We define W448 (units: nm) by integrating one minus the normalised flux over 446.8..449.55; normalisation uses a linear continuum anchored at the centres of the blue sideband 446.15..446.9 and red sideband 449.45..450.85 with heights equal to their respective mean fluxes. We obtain -0.144 nm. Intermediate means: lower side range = 21.3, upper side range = 25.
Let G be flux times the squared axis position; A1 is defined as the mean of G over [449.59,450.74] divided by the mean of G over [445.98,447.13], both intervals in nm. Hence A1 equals 1.2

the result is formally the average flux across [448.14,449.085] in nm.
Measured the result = 24.3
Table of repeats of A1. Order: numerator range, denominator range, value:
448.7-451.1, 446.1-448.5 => 1.11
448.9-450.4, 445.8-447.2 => 1.18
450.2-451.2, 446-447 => 1.28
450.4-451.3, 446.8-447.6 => 1.09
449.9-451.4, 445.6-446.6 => 1.50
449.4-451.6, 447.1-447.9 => 1.06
